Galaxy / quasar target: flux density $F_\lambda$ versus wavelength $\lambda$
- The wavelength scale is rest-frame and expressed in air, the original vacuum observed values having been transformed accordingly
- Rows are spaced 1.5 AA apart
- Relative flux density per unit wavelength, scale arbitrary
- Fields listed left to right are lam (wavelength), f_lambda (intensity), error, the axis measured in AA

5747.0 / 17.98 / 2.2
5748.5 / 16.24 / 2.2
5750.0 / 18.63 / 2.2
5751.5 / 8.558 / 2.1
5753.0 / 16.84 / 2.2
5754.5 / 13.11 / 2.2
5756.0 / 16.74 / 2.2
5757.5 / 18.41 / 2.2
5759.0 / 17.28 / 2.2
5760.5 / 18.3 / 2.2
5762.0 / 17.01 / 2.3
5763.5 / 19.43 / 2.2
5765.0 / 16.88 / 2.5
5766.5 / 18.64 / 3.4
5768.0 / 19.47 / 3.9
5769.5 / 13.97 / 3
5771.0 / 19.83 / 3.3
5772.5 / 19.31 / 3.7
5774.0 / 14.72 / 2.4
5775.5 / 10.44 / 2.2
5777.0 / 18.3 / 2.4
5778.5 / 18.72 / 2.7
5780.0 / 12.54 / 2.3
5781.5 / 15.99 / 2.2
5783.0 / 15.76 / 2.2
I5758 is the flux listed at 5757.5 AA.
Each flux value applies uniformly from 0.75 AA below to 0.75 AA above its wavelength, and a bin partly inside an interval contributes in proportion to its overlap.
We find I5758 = 18.41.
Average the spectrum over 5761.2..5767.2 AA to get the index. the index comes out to 18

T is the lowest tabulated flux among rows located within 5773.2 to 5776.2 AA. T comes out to 10.44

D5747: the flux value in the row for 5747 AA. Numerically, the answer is 17.98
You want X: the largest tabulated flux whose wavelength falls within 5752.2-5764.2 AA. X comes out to 19.43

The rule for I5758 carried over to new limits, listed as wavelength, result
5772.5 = 19.31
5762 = 17.01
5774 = 14.72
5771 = 19.83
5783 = 15.76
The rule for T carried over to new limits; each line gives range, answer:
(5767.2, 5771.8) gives 13.97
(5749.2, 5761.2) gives 8.558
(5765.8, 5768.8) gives 18.64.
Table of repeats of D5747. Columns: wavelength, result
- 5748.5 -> 16.24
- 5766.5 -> 18.64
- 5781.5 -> 15.99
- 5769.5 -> 13.97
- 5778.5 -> 18.72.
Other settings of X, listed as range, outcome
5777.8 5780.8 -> 18.72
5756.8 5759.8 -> 18.41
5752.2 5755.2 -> 16.84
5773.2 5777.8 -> 18.3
